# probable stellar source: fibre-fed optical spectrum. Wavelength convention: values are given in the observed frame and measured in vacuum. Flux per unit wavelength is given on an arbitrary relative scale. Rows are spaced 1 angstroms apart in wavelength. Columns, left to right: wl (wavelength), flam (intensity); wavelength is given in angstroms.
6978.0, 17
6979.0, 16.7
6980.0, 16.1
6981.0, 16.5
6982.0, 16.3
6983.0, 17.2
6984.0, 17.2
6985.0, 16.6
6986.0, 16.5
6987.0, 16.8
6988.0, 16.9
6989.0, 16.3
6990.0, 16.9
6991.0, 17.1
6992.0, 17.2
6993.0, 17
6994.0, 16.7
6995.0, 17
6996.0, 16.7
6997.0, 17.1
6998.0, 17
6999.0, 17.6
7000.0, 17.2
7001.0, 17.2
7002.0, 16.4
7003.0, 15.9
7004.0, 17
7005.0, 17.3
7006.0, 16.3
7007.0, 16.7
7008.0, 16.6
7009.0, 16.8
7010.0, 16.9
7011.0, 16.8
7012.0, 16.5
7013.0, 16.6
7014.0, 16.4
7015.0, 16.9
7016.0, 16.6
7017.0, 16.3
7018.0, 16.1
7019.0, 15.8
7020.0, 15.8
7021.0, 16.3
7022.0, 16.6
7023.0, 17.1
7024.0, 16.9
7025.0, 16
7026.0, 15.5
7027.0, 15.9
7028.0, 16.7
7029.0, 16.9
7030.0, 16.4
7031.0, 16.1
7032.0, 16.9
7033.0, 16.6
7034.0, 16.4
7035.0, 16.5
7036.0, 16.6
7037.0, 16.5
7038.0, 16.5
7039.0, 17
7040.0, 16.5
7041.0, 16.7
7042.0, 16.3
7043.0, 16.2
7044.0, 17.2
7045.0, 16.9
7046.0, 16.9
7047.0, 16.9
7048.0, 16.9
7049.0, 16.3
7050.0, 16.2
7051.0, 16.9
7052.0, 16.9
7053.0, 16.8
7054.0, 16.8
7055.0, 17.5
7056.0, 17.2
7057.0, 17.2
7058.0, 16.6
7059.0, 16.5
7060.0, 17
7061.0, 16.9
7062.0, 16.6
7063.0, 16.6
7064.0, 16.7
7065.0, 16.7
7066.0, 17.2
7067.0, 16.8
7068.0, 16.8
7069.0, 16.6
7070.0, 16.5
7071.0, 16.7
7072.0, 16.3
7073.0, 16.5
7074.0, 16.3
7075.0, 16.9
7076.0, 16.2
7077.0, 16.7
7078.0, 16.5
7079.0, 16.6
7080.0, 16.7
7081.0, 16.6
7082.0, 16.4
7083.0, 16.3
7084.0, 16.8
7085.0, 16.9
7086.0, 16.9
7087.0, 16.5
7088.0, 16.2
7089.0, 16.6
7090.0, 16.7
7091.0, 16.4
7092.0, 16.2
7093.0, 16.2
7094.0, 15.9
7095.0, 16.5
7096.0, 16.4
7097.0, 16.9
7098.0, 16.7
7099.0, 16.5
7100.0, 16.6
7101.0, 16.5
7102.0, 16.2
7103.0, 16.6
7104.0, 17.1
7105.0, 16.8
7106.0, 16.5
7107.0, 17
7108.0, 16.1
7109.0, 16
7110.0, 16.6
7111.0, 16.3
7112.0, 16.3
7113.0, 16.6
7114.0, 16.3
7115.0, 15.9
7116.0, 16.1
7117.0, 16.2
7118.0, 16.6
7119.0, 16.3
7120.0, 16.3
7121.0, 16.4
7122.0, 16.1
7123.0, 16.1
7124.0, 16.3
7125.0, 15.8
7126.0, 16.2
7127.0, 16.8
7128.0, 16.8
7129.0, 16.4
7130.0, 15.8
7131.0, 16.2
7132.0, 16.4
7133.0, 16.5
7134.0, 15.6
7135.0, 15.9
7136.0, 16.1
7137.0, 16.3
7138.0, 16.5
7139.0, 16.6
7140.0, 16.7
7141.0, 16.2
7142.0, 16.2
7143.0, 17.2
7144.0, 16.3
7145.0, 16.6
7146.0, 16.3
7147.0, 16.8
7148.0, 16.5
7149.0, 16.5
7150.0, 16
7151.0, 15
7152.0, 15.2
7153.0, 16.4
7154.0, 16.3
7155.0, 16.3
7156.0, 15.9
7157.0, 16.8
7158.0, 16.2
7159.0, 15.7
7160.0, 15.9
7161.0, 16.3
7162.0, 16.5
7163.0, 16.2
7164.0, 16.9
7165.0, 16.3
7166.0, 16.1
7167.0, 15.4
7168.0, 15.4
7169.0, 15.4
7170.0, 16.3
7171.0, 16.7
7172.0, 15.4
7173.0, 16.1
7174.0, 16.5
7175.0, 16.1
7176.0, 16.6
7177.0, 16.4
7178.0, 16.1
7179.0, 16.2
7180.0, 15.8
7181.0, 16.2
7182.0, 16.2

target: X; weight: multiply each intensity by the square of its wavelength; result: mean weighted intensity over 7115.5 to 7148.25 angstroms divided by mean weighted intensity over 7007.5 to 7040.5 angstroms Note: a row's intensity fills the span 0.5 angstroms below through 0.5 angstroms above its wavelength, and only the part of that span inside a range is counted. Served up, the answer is 1.02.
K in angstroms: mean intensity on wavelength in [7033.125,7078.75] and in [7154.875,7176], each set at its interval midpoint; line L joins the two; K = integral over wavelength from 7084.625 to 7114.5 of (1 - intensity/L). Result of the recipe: -0.1 angstroms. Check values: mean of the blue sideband 16.7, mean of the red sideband 16.1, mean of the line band 16.5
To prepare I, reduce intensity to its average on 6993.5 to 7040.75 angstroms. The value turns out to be 16.6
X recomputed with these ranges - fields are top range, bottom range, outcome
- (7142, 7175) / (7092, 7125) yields 1.00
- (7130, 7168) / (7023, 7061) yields 1.00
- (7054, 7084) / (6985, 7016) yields 1.01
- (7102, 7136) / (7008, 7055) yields 1.01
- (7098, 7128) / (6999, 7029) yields 1.02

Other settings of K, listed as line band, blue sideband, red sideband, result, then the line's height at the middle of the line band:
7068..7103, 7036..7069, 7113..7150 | 0.1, 16.6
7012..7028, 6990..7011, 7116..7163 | 0.4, 16.8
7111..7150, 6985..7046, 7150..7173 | -0.4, 16.2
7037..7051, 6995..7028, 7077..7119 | -0.1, 16.6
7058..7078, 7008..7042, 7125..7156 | -0.3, 16.4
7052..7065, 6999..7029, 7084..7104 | -0.3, 16.5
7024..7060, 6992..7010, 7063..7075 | 0.2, 16.7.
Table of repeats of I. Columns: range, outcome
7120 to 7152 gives 16.3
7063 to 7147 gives 16.5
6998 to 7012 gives 16.8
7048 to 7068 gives 16.8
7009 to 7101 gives 16.6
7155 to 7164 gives 16.2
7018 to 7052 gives 16.5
